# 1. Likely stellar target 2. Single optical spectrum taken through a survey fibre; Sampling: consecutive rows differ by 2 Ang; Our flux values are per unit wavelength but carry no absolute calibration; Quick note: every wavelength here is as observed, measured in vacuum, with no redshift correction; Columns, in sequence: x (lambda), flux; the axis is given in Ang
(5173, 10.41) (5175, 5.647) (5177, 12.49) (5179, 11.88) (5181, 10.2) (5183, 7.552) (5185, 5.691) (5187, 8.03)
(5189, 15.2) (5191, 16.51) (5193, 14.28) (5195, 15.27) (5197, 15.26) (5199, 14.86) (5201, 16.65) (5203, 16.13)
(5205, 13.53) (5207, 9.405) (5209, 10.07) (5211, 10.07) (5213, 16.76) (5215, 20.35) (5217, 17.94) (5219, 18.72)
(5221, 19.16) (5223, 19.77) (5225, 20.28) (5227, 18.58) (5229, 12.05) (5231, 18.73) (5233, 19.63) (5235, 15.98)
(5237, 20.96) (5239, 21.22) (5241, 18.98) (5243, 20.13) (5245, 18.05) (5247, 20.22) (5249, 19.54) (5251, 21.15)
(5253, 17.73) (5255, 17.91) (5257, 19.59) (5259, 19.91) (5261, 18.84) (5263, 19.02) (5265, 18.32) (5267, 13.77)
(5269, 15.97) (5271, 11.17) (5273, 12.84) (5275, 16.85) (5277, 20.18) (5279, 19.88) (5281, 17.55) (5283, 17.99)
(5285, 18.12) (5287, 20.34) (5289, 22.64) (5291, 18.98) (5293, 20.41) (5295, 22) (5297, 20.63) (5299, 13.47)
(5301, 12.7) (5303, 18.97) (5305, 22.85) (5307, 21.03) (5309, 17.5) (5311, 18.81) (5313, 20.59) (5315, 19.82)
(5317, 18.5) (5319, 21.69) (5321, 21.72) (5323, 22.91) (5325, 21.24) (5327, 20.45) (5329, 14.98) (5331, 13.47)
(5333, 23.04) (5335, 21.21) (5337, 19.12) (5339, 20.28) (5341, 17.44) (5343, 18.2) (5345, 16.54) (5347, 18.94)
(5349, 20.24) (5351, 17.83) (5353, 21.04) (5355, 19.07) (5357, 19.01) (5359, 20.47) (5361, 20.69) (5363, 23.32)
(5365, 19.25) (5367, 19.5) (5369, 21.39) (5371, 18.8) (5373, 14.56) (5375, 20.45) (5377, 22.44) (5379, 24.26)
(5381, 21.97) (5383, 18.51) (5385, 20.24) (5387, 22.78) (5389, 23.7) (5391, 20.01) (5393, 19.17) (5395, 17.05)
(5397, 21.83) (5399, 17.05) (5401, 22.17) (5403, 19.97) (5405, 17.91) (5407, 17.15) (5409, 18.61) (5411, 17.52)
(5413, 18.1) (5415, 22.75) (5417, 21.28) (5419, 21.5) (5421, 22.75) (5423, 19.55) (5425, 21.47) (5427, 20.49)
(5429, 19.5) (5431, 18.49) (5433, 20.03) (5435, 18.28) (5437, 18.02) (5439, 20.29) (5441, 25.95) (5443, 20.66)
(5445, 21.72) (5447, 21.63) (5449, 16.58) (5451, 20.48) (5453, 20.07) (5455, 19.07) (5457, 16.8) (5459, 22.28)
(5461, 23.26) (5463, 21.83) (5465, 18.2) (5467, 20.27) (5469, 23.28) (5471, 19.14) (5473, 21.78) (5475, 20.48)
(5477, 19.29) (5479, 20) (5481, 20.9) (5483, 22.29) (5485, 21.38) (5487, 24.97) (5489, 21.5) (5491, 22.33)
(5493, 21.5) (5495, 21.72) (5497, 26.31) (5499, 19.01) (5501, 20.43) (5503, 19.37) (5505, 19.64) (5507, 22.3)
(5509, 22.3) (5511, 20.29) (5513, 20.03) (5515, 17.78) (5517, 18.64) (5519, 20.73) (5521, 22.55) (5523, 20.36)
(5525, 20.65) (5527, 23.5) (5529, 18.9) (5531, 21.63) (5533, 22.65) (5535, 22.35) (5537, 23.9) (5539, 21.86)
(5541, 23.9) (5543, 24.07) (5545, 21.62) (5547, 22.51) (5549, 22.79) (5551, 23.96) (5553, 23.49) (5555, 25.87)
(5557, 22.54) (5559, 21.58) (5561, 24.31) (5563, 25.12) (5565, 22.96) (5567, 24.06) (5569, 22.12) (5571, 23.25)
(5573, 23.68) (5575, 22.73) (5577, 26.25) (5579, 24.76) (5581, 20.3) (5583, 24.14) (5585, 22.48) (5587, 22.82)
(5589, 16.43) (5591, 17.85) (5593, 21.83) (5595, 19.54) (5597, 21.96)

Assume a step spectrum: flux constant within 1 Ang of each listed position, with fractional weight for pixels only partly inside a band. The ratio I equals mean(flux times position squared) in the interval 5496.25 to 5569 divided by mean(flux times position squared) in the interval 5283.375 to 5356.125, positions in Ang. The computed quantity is 1.23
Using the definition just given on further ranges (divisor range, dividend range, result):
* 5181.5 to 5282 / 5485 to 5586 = 1.51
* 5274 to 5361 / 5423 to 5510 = 1.14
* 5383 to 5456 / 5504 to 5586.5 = 1.17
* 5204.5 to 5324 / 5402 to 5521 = 1.21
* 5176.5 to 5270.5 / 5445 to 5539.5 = 1.43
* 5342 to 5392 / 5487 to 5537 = 1.11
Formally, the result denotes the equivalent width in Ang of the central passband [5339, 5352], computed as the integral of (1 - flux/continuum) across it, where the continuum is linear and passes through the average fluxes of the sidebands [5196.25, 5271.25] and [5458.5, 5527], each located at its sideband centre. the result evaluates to 0.42 Ang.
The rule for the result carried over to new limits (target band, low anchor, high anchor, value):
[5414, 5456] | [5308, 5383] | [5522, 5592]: 0.9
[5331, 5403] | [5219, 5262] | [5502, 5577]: 1.4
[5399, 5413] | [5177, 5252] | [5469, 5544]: 0.6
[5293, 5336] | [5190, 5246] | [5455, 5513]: -2.6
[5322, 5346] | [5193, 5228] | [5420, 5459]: -1.1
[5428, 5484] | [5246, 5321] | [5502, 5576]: 1.7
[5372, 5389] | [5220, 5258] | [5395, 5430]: -1.0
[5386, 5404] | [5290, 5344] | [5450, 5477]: -0.4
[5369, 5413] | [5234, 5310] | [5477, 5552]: 0.5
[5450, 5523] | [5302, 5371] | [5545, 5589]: 3.7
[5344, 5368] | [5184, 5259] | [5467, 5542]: -1.0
